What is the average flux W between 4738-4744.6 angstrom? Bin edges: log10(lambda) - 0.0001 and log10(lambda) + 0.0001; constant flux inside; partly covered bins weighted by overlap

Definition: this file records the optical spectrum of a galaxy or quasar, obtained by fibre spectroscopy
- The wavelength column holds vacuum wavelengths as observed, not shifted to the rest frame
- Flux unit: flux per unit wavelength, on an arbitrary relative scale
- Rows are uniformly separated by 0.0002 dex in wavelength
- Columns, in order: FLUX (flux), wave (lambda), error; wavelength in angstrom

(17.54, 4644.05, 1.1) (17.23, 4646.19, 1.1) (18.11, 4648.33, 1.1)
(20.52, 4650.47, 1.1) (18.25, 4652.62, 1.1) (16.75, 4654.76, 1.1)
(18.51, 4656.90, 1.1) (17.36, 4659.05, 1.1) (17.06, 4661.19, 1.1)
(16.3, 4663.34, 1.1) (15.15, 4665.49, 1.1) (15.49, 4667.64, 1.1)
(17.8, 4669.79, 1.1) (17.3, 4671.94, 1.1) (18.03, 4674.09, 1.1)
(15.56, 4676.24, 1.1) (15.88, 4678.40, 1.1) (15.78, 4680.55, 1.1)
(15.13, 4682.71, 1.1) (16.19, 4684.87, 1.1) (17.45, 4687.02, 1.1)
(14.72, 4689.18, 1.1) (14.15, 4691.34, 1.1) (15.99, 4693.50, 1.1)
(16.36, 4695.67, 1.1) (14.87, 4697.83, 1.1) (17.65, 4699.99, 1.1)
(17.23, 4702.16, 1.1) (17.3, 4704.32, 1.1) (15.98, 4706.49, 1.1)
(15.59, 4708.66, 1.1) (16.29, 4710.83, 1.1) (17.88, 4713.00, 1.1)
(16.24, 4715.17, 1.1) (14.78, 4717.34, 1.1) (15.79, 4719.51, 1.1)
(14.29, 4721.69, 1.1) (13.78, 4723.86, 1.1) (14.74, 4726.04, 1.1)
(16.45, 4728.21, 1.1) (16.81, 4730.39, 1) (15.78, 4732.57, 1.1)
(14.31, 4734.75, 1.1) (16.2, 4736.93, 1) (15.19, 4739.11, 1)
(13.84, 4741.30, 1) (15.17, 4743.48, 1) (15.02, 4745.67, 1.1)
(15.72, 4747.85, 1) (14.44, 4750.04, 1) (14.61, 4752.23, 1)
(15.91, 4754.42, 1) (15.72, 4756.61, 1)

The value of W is 14.7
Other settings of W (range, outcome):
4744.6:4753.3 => 14.9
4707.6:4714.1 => 16.6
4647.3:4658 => 18.4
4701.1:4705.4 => 17.3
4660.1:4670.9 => 16.4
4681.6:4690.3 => 15.9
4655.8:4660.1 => 17.9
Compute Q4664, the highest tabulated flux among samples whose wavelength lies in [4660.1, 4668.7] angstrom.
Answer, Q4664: 17.06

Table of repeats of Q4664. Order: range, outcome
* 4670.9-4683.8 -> 18.03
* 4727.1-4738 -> 16.81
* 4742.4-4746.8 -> 15.17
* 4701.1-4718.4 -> 17.88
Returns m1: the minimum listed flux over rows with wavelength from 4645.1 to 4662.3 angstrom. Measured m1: 16.75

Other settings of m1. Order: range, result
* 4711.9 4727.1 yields 13.78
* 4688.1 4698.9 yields 14.15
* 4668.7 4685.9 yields 15.13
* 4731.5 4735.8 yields 14.31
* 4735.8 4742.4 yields 13.84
